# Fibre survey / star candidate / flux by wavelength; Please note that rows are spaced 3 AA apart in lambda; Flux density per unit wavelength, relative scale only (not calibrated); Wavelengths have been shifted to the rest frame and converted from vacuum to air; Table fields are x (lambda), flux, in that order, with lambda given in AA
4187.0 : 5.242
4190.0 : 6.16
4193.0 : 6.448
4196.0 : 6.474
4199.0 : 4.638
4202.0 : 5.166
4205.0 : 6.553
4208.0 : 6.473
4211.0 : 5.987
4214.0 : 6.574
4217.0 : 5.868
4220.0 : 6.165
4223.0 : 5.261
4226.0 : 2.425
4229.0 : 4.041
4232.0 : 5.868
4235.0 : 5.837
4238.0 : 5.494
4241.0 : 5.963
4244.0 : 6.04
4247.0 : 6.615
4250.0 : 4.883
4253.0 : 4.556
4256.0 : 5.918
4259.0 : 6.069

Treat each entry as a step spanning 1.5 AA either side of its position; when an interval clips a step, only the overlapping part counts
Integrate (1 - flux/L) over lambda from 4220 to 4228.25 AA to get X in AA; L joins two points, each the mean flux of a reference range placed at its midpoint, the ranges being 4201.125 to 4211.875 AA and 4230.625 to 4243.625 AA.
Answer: 2.3 AA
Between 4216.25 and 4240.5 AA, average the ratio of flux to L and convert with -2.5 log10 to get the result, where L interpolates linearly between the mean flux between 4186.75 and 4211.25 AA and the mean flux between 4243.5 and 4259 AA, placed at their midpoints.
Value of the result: 0.12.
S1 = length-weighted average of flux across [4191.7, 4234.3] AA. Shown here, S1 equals 5.57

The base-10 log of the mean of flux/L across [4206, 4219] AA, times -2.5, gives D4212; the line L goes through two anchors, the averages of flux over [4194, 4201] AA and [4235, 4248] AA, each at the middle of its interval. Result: -0.093 mag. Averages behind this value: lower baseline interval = 5.59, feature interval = 6.24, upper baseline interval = 5.98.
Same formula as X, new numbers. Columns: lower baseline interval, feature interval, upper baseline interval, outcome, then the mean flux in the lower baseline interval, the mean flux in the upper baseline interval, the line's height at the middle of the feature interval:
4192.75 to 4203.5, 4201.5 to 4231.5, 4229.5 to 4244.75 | 0.9 AA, 5.59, 5.71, 5.65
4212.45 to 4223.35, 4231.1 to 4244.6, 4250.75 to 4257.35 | -0.6 AA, 6.04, 5.18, 5.57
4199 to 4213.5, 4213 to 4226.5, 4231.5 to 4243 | 1.1 AA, 5.94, 5.79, 5.87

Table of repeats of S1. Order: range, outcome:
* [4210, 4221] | 6.16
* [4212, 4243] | 5.37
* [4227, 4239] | 5.18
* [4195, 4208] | 5.77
